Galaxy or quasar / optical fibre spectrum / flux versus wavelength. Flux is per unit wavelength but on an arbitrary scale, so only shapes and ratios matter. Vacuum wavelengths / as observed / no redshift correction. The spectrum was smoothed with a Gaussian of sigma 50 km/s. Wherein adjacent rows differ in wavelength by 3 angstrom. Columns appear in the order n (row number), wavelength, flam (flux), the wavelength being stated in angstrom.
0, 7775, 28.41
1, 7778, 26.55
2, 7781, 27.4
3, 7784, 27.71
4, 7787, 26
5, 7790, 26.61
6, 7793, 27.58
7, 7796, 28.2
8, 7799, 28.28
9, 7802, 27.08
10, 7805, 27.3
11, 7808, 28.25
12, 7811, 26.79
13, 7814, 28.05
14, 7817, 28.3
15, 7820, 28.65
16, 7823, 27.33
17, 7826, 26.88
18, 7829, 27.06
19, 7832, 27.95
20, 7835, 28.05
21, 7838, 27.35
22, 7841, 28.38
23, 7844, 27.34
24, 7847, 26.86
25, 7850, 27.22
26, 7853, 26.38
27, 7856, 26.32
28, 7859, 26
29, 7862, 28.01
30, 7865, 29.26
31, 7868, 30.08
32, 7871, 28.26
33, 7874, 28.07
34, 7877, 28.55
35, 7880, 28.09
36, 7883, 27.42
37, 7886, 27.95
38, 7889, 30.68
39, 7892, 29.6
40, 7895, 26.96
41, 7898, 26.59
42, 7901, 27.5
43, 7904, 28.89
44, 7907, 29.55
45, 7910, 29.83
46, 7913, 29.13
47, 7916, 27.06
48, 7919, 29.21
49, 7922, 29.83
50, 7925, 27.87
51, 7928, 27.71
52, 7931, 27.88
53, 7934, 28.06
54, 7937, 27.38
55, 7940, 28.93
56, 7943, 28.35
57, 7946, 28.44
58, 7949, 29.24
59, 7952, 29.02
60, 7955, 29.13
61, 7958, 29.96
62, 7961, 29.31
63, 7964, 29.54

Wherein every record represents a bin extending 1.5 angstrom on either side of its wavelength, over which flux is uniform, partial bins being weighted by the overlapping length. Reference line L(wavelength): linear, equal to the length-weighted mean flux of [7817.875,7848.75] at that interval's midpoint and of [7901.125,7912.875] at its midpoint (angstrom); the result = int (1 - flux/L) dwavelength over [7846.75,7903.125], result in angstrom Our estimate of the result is 1.1 angstrom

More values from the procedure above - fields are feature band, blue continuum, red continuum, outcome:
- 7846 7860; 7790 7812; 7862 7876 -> 0.96 angstrom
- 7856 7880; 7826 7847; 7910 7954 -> -0.26 angstrom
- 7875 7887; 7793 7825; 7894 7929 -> 0.08 angstrom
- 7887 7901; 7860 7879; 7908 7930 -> 0.15 angstrom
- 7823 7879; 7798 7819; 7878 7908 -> 0.72 angstrom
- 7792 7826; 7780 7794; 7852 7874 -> -0.63 angstrom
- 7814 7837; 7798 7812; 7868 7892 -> 0.06 angstrom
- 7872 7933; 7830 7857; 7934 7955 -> -0.79 angstrom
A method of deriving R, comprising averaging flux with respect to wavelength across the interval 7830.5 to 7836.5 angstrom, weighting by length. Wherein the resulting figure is 28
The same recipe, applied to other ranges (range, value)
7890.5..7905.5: 27.9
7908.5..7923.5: 29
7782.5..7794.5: 27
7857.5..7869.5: 28.3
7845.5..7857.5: 26.7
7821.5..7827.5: 27.1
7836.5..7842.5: 27.9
